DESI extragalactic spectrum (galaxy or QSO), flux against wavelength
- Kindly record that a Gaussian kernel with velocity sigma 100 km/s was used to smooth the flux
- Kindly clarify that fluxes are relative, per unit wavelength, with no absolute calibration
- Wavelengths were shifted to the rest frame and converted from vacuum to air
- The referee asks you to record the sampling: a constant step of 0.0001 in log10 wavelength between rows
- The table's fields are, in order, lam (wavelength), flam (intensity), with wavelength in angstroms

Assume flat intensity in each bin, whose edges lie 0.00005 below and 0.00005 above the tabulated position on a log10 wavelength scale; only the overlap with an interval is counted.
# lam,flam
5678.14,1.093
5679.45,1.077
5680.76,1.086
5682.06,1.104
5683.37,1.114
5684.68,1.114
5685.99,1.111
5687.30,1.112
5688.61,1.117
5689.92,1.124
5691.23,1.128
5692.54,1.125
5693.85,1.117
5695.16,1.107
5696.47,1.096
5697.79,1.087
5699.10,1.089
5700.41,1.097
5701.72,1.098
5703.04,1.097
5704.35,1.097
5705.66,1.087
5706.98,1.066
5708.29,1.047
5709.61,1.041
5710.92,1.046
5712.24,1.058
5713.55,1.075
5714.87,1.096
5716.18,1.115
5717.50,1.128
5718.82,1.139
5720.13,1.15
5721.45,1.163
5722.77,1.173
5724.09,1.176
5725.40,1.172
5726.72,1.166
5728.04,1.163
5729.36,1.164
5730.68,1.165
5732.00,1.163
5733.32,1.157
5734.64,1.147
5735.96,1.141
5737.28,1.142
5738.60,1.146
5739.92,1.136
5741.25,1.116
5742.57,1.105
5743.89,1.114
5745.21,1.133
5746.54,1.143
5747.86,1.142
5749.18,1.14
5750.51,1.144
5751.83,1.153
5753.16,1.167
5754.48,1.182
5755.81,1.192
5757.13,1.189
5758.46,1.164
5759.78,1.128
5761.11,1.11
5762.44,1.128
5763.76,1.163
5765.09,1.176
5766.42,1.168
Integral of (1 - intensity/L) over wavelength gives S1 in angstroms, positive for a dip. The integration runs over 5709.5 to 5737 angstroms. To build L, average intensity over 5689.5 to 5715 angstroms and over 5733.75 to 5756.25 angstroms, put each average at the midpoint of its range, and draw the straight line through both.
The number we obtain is -0.5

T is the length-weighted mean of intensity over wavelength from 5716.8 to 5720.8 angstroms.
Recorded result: 1.14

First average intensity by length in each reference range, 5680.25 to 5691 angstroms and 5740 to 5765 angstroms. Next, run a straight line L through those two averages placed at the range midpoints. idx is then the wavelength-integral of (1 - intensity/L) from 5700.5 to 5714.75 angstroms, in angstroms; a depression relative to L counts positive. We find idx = 0.6 angstroms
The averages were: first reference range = 1.11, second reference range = 1.15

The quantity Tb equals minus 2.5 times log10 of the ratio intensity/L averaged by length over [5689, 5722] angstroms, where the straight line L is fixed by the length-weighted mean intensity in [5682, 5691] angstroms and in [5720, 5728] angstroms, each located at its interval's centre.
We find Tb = 0.041 mag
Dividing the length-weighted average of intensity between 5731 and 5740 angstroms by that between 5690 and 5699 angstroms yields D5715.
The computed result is 1.04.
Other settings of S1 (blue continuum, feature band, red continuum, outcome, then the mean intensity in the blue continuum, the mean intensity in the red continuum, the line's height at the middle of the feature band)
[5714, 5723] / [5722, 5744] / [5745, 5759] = -0.1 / 1.13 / 1.16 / 1.15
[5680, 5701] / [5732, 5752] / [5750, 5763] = 0.1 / 1.11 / 1.16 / 1.15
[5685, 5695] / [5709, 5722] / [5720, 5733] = 0.6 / 1.12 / 1.17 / 1.15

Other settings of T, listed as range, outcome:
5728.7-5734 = 1.16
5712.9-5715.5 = 1.08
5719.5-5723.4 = 1.16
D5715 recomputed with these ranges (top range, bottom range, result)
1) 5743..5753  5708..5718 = 1.06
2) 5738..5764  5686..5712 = 1.05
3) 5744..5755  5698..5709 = 1.06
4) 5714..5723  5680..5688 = 1.02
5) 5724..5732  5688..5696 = 1.04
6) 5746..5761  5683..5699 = 1.04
